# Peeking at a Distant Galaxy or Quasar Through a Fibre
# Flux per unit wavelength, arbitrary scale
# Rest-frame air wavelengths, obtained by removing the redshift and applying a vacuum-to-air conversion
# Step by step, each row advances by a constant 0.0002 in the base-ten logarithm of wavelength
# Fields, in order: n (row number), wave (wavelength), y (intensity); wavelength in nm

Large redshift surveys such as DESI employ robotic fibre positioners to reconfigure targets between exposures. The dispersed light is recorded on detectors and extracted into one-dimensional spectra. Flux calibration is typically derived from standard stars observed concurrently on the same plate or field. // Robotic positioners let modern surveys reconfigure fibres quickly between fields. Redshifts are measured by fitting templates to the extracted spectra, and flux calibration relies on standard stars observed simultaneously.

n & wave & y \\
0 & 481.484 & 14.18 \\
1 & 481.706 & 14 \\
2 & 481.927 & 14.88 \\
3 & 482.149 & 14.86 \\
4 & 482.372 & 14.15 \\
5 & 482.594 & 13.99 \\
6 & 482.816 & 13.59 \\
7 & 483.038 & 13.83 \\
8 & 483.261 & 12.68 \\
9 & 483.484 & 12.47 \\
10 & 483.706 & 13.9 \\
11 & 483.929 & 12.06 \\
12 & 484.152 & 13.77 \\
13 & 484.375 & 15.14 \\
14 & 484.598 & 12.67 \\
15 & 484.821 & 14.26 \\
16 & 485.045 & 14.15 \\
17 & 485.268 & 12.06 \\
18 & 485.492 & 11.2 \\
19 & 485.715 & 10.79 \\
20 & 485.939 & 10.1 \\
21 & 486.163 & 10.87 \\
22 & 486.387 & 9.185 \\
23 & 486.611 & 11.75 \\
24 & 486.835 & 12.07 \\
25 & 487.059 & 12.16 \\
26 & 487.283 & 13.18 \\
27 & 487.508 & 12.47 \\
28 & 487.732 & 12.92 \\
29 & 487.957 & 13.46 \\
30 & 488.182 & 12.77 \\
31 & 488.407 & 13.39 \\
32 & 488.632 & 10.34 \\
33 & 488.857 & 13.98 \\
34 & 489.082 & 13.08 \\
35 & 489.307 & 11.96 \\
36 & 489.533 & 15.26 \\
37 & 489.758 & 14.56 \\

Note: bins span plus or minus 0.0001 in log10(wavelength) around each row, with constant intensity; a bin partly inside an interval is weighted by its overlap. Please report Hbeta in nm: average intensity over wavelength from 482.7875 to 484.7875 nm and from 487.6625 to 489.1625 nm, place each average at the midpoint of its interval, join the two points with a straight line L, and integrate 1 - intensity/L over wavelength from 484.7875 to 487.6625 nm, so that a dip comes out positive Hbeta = 0.280 nm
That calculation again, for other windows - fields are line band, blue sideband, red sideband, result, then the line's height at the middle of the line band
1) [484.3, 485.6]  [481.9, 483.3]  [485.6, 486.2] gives -0.183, 11.6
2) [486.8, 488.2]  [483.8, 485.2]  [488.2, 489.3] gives 0.019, 12.9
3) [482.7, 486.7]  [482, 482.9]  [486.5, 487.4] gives 0.238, 13.2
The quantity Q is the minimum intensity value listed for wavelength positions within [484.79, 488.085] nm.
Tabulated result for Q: 9.185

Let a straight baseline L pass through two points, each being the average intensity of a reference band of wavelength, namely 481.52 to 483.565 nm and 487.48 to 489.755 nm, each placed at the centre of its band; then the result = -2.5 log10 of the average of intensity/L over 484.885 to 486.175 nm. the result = 0.16 mag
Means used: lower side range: 13.9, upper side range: 13.1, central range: 11.7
